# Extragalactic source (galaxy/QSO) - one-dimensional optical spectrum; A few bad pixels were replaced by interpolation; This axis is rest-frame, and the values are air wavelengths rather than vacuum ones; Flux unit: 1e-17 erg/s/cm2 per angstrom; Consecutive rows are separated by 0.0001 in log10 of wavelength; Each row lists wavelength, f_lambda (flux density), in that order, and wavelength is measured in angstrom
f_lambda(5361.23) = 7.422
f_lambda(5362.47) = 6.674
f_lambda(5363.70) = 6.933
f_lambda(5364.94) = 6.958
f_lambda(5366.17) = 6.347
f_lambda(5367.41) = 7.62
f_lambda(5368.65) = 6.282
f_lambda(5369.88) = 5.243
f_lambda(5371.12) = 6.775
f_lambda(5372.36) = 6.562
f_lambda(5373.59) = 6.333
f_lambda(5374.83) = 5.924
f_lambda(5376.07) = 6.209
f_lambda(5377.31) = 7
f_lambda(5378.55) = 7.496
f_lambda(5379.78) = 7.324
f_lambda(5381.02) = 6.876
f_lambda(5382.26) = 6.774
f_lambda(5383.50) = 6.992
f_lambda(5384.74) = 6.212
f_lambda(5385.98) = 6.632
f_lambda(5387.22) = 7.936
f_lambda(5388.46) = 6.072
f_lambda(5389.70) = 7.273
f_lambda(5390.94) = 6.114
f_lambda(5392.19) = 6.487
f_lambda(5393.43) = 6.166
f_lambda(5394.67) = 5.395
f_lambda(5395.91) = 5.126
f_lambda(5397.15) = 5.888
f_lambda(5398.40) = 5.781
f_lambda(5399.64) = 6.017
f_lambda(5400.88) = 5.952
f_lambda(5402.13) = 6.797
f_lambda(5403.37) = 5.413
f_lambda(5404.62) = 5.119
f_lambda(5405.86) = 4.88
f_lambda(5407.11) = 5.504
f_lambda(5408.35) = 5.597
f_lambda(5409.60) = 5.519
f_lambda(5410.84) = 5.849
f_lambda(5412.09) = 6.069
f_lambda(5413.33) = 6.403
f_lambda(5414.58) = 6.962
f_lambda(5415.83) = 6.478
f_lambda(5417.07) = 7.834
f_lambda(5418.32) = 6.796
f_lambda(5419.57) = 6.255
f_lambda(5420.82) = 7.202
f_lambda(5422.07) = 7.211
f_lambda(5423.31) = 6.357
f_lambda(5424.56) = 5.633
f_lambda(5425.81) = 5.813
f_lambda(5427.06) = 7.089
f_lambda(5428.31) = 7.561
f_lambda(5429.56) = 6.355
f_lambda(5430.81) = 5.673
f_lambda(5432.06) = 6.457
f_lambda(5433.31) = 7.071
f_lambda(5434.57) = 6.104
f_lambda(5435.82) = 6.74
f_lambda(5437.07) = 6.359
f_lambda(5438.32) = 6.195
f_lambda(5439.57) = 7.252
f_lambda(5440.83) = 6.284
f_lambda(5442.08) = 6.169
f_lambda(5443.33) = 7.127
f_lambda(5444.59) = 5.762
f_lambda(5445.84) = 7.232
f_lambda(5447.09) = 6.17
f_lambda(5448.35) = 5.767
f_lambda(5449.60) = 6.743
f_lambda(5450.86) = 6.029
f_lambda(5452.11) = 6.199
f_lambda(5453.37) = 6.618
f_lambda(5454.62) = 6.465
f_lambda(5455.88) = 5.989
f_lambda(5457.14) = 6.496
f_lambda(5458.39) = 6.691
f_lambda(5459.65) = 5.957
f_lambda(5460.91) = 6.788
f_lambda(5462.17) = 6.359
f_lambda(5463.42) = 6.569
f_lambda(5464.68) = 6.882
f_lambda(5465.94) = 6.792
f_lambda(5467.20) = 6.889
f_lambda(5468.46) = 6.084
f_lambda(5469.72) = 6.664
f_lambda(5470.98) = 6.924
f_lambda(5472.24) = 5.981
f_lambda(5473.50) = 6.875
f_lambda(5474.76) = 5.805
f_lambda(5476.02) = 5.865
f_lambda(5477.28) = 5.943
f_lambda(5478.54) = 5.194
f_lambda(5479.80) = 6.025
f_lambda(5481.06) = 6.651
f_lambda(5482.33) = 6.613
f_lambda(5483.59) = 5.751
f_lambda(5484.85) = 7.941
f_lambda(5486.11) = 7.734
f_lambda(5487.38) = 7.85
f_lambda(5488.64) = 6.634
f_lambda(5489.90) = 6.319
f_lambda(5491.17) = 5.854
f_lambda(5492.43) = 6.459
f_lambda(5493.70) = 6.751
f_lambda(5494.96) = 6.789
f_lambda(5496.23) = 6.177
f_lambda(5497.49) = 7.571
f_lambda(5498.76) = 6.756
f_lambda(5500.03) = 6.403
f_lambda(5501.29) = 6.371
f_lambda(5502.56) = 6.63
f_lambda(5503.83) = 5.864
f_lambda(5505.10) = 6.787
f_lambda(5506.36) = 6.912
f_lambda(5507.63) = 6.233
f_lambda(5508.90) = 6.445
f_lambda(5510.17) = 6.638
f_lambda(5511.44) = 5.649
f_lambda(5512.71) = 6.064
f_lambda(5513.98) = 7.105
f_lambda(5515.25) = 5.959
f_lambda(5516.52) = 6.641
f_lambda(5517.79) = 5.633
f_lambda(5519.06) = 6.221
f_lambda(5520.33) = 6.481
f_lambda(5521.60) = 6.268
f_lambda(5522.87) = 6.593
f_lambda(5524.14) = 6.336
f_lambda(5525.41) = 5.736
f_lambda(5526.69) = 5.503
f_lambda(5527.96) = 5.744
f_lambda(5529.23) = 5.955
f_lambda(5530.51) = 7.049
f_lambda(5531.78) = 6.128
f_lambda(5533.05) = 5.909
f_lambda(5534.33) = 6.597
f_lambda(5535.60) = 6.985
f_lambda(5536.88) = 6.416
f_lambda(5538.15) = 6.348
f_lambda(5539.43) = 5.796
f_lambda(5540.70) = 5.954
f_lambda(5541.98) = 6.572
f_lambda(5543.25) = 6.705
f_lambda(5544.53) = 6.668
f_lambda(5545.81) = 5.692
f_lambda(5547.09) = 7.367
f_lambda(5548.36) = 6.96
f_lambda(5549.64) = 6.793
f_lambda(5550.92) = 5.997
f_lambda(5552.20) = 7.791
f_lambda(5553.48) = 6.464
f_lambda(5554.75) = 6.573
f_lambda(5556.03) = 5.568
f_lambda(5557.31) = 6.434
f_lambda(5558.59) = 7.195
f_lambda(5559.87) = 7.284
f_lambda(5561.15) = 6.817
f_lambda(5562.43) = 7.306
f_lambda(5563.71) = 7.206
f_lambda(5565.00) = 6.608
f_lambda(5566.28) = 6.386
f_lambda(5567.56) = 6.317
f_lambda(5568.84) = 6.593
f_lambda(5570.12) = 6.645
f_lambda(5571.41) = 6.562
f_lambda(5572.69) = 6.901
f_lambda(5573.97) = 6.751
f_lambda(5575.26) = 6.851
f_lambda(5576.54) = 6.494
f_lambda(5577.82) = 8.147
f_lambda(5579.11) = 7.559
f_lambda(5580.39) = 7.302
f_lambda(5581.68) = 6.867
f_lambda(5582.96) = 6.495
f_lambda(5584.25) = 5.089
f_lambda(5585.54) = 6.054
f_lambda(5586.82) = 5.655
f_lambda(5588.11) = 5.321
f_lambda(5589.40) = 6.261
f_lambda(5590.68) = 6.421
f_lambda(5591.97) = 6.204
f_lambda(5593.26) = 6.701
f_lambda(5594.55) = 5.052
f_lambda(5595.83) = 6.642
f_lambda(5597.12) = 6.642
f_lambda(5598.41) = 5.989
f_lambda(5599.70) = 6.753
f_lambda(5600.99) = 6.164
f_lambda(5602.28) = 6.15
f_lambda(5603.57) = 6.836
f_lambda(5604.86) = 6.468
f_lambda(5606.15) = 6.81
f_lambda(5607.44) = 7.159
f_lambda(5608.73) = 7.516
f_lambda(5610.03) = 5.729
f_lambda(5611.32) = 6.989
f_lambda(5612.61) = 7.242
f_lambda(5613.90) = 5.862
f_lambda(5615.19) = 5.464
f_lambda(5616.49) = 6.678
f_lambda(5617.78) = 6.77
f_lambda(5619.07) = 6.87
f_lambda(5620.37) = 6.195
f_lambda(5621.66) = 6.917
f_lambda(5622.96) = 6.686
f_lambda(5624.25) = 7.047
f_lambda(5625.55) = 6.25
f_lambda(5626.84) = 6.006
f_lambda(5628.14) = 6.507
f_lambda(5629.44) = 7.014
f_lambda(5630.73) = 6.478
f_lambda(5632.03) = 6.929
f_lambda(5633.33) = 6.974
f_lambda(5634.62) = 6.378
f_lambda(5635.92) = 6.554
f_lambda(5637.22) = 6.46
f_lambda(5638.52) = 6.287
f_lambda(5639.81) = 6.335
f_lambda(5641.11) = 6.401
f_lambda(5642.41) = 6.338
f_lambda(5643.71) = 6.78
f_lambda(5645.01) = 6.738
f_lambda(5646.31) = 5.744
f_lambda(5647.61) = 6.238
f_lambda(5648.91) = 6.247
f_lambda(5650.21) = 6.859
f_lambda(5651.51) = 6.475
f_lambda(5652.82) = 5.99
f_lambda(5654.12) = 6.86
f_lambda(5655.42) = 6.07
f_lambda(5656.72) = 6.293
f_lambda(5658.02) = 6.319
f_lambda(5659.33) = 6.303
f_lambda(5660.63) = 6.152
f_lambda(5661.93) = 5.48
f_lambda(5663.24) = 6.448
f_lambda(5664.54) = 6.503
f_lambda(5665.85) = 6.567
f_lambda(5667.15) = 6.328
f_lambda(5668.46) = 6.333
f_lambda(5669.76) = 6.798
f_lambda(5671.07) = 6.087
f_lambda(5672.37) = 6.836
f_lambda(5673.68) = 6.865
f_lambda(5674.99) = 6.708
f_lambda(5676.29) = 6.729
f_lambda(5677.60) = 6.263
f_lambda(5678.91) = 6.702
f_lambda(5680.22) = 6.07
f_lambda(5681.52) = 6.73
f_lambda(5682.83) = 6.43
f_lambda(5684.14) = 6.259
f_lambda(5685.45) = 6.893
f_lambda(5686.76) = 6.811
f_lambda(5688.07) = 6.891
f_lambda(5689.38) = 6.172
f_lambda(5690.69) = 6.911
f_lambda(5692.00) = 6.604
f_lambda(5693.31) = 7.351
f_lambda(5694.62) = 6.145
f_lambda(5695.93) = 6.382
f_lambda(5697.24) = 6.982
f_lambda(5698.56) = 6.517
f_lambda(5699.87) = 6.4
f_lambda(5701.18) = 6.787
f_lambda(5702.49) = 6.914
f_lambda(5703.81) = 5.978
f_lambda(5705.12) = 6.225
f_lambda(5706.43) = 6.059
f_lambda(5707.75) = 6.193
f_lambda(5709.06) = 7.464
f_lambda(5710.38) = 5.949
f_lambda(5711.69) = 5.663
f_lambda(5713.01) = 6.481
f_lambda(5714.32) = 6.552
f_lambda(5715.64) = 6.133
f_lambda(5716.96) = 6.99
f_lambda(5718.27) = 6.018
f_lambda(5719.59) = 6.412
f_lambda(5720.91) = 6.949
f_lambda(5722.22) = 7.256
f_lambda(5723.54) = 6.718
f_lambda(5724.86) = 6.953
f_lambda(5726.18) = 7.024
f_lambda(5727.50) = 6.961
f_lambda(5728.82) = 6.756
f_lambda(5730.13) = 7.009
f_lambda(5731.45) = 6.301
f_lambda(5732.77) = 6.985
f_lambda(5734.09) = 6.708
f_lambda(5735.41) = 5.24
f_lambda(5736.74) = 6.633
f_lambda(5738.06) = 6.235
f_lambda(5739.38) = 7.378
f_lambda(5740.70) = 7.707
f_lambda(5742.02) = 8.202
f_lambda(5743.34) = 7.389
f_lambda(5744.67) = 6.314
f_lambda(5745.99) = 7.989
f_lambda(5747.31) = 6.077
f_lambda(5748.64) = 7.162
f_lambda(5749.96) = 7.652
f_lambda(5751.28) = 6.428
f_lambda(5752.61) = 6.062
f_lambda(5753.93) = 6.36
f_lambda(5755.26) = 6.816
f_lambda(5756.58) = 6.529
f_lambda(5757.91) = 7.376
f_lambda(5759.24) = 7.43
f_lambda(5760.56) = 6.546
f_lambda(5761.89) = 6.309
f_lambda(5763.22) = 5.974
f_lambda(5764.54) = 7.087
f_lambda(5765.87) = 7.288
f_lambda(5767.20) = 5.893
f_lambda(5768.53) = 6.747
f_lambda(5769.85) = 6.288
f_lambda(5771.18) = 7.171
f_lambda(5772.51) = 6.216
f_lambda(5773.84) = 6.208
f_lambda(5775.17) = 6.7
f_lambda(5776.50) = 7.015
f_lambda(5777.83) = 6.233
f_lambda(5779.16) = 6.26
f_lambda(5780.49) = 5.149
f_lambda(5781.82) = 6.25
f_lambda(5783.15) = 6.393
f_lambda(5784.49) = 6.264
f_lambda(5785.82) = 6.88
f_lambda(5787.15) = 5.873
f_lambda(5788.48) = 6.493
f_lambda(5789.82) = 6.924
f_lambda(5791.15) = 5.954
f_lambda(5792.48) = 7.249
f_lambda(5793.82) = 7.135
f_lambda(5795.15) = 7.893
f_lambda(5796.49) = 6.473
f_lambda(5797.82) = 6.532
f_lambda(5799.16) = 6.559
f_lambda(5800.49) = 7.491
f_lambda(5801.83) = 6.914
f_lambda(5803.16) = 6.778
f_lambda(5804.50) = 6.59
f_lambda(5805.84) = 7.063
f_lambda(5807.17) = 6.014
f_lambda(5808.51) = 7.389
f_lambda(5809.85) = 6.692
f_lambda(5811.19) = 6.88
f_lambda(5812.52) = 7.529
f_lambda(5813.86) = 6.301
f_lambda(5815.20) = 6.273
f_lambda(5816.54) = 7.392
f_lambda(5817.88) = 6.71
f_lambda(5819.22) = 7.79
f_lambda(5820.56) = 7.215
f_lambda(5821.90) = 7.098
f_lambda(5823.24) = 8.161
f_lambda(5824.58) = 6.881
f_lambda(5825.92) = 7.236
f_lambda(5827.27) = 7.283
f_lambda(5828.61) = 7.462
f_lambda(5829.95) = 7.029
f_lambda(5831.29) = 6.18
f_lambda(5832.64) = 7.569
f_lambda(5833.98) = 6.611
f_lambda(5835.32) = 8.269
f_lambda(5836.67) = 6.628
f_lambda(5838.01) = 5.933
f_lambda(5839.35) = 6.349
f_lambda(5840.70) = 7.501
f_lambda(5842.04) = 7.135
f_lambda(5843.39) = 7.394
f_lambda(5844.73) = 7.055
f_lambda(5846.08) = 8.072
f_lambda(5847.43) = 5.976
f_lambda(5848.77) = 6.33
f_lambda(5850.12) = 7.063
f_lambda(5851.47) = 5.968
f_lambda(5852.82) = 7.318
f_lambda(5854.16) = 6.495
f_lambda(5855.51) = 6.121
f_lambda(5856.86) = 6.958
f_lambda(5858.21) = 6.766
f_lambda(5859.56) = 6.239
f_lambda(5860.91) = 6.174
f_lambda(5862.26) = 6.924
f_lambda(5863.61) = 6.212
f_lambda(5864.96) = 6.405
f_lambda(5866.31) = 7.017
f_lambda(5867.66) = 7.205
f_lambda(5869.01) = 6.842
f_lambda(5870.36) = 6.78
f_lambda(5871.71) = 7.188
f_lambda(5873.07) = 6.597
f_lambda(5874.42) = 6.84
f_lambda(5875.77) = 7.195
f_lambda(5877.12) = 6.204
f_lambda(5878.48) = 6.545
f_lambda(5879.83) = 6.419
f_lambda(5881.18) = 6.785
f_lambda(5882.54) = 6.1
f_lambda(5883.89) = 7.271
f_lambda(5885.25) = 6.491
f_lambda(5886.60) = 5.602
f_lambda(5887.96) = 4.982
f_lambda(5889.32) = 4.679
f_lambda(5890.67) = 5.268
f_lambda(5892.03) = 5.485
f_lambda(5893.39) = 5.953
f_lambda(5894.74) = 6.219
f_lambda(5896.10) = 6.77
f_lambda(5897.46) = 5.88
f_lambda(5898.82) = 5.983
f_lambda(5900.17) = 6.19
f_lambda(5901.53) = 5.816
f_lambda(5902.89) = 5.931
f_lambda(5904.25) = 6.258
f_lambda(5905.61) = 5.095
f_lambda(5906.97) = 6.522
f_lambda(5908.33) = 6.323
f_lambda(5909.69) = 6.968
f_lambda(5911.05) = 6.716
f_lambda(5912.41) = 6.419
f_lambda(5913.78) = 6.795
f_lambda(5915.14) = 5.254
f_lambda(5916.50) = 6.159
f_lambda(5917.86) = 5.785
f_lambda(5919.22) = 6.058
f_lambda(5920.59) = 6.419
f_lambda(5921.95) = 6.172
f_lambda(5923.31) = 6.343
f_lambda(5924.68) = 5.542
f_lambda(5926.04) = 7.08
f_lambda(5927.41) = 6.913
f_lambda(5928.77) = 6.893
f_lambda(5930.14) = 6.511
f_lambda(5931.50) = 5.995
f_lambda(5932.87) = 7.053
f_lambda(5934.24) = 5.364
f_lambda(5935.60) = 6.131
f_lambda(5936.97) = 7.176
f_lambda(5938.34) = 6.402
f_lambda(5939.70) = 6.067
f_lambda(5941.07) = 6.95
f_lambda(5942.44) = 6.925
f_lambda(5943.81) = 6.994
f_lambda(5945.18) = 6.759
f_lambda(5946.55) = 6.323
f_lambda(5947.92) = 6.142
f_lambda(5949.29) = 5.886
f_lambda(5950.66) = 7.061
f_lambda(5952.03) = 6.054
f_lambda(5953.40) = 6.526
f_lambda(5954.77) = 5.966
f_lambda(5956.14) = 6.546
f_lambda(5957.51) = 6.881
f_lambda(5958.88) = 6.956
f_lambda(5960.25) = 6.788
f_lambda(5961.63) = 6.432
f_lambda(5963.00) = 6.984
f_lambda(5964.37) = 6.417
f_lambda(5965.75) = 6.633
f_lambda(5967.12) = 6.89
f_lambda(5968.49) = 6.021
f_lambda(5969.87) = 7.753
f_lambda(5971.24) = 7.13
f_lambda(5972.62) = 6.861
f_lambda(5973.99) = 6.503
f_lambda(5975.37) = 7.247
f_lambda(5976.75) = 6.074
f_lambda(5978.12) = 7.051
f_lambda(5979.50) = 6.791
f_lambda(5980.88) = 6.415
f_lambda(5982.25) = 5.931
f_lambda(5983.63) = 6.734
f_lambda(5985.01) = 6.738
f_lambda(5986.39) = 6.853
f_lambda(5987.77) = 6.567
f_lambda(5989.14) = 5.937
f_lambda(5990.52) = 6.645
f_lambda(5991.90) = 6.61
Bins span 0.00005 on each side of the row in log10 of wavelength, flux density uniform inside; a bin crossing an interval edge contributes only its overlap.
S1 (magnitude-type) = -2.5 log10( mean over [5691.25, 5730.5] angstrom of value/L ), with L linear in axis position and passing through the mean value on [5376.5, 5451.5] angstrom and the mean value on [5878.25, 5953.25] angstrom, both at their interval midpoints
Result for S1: -0.048 mag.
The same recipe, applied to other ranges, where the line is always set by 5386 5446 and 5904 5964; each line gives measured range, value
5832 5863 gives -0.07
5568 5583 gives -0.10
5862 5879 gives -0.06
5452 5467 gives -0.03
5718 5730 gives -0.07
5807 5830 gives -0.11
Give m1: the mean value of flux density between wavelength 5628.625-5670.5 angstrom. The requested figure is 6.43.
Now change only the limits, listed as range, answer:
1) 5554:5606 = 6.53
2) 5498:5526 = 6.36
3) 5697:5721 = 6.43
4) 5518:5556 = 6.38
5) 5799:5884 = 6.86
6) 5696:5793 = 6.62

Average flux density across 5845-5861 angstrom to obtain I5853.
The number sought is 6.65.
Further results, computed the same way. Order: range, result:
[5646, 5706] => 6.47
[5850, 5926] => 6.32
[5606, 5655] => 6.54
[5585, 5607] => 6.25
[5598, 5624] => 6.58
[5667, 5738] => 6.56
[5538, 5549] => 6.46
